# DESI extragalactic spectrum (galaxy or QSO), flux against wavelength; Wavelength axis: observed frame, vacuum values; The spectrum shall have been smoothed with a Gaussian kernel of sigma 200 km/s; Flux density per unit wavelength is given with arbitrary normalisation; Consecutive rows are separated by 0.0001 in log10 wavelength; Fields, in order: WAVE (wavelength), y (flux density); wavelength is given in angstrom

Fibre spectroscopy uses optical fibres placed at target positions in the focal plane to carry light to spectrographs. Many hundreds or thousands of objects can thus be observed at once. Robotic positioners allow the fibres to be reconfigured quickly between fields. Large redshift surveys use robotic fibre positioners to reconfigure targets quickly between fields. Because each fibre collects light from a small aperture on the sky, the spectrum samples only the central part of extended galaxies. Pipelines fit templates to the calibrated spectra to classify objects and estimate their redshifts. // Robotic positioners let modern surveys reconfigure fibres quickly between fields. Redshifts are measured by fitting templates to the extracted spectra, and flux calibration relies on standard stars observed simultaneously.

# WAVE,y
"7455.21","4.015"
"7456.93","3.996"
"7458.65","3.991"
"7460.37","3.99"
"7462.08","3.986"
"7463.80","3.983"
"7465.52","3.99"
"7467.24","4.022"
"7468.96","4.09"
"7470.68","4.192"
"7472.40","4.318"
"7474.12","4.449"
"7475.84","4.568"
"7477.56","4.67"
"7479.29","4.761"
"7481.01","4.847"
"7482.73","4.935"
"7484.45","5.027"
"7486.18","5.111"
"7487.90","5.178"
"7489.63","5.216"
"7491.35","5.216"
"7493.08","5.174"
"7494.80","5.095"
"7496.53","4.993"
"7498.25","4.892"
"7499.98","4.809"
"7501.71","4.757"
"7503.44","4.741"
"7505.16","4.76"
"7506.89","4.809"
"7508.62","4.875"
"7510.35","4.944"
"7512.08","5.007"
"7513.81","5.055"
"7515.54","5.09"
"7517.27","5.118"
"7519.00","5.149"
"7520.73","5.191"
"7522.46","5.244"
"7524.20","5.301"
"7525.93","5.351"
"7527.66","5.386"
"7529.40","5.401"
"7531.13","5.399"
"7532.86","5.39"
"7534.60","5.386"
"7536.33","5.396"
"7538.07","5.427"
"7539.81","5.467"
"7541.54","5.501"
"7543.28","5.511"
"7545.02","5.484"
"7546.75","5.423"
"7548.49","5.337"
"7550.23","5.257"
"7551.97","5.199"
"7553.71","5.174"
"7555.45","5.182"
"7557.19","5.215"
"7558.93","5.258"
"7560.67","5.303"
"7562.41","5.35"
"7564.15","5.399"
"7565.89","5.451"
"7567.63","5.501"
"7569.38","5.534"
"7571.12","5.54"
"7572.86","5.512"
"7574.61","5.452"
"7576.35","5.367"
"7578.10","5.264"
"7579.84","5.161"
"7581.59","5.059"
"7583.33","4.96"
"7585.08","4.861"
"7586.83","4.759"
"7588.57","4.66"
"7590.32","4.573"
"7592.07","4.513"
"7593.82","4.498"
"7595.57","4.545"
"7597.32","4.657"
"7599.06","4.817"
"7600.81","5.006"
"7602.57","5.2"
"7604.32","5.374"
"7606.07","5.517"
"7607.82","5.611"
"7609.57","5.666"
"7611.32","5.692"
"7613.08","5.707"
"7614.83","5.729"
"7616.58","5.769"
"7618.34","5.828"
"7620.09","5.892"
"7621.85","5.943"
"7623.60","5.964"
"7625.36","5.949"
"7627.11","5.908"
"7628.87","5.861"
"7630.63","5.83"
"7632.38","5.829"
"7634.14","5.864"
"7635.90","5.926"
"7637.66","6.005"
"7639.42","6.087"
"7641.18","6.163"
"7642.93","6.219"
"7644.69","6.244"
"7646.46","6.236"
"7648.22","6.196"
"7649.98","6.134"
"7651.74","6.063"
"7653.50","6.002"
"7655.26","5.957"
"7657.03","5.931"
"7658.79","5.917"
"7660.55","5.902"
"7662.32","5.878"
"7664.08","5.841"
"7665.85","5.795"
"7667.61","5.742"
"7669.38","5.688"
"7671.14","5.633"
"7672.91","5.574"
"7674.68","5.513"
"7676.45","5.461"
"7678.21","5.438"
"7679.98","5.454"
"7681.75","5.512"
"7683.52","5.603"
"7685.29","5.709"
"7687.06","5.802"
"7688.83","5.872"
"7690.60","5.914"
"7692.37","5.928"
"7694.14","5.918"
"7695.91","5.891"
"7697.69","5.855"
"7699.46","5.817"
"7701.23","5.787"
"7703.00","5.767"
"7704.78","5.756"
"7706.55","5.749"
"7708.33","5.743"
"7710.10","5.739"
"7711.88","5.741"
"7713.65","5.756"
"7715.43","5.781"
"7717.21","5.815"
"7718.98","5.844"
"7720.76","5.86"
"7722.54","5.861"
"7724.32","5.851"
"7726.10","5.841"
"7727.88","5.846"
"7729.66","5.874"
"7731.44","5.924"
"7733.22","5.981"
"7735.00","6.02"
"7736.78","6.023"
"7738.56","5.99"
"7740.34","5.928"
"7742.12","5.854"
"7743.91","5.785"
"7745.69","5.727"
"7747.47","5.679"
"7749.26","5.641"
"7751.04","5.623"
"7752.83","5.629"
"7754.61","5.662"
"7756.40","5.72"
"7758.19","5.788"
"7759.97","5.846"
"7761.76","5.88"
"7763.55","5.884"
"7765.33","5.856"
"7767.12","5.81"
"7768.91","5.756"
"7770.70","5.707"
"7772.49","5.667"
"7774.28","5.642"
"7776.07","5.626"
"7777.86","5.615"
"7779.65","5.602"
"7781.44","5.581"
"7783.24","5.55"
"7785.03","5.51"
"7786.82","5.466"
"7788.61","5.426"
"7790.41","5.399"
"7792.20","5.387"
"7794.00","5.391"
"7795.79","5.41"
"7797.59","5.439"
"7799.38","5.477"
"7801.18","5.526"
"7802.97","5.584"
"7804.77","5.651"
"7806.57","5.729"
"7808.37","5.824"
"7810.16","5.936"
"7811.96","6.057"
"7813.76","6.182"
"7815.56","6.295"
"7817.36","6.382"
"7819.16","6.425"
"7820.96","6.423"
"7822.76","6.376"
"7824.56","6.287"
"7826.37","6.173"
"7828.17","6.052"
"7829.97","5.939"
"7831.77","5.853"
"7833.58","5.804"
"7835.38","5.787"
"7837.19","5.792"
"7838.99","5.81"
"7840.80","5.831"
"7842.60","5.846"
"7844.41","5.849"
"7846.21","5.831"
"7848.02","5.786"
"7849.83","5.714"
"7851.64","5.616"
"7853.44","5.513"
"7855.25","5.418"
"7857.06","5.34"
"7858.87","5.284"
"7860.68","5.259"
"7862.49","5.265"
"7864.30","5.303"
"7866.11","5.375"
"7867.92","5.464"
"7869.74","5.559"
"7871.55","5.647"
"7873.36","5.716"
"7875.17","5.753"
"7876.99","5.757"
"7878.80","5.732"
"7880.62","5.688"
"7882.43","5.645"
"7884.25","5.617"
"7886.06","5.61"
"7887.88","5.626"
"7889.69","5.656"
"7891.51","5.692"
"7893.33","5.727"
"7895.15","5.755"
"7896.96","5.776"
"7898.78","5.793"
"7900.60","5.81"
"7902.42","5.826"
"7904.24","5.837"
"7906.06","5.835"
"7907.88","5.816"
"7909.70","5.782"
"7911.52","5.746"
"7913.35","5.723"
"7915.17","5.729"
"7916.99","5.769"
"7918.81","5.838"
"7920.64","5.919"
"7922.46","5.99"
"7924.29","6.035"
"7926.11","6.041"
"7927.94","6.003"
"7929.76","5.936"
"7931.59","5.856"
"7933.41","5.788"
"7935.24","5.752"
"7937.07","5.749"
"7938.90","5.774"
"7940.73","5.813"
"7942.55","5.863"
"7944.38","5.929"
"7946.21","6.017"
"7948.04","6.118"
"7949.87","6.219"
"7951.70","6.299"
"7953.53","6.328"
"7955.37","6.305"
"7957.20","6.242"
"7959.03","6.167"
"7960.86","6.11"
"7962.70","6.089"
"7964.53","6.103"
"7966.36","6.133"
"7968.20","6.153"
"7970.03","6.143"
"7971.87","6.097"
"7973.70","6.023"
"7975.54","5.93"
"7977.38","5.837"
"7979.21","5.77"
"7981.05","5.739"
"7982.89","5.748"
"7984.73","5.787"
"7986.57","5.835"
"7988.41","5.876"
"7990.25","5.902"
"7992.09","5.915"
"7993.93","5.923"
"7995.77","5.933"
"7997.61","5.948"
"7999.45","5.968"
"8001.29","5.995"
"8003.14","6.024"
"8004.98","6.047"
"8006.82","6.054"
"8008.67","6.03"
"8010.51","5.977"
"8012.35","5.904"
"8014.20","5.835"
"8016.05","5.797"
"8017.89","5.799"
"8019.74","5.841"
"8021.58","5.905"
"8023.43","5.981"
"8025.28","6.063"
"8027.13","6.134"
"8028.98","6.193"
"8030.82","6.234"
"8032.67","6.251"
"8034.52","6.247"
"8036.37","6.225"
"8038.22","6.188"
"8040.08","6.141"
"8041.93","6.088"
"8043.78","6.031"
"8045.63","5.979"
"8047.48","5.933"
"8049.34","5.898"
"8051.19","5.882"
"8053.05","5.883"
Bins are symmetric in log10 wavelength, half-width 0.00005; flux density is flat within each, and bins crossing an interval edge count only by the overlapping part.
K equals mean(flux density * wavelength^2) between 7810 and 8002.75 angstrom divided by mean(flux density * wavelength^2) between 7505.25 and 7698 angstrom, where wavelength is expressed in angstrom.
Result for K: 1.15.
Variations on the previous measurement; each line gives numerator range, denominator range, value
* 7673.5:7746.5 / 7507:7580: 1.14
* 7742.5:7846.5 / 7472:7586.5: 1.20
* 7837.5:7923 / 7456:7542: 1.29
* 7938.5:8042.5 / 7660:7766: 1.12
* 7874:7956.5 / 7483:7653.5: 1.19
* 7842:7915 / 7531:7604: 1.18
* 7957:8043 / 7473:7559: 1.33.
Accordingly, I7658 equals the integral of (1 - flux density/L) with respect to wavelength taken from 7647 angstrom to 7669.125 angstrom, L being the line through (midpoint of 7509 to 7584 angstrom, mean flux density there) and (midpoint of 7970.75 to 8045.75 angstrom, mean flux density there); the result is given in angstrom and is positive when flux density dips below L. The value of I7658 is -1.93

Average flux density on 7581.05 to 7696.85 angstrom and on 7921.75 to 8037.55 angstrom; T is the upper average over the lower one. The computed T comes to 1.1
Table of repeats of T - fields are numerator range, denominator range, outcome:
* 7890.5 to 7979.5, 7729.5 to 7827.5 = 1.03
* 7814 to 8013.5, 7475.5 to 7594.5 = 1.14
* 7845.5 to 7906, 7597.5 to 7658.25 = 0.97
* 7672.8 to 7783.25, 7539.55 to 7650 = 1.05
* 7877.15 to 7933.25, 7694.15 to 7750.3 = 0.99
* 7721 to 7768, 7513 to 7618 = 1.11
